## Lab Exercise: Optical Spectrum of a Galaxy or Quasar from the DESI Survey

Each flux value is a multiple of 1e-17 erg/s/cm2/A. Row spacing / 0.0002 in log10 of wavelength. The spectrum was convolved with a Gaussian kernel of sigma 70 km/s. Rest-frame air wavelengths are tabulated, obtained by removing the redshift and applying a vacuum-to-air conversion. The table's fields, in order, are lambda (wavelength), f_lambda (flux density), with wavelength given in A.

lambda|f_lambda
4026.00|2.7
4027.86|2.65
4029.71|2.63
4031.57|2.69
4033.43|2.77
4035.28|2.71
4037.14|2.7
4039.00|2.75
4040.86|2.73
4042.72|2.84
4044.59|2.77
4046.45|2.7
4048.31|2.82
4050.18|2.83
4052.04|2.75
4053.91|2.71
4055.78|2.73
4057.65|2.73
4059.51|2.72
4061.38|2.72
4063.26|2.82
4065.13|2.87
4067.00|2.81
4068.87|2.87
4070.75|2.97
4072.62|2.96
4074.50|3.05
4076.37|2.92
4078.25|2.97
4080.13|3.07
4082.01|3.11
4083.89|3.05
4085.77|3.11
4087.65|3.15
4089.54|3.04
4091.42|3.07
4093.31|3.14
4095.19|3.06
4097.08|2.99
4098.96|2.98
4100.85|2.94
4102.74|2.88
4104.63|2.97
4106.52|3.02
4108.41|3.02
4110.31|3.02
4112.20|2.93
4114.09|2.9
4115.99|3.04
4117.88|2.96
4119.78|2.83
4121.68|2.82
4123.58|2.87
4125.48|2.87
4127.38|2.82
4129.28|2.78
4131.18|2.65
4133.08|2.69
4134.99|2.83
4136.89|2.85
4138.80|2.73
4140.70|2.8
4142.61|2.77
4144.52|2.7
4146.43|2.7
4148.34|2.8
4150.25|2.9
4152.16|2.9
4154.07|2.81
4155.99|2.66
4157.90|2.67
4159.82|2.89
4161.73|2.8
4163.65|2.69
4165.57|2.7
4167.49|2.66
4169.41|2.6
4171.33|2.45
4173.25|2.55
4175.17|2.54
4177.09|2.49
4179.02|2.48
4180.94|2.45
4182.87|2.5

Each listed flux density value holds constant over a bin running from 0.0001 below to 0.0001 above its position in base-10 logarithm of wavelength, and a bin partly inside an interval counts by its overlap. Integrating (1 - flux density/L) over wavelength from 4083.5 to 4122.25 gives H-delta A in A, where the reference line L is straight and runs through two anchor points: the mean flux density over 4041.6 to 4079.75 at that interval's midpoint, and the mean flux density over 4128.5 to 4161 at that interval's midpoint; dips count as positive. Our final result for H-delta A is -2.7 A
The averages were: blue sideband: 2.83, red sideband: 2.77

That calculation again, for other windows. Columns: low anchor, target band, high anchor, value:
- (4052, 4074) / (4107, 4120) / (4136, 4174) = -0.9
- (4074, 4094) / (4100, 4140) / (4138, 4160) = 0.4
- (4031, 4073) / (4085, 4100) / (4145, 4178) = -1.7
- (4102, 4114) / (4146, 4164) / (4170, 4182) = -1.0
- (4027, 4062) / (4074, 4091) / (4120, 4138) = -1.8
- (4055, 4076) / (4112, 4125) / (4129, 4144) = -0.6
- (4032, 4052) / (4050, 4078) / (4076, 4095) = 0.8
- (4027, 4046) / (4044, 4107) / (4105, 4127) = -2.1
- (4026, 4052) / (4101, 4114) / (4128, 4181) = -1.2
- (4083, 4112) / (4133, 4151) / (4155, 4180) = 0.0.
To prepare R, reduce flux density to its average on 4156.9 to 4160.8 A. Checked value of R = 2.78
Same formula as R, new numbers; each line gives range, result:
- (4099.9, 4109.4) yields 2.96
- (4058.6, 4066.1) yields 2.78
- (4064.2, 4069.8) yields 2.85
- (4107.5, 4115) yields 2.97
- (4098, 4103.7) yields 2.94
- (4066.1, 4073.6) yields 2.9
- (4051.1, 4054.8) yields 2.73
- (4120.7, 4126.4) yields 2.85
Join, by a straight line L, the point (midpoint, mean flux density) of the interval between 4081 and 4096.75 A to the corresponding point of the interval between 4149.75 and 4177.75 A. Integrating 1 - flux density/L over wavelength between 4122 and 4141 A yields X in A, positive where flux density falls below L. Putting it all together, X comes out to 0.5 A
